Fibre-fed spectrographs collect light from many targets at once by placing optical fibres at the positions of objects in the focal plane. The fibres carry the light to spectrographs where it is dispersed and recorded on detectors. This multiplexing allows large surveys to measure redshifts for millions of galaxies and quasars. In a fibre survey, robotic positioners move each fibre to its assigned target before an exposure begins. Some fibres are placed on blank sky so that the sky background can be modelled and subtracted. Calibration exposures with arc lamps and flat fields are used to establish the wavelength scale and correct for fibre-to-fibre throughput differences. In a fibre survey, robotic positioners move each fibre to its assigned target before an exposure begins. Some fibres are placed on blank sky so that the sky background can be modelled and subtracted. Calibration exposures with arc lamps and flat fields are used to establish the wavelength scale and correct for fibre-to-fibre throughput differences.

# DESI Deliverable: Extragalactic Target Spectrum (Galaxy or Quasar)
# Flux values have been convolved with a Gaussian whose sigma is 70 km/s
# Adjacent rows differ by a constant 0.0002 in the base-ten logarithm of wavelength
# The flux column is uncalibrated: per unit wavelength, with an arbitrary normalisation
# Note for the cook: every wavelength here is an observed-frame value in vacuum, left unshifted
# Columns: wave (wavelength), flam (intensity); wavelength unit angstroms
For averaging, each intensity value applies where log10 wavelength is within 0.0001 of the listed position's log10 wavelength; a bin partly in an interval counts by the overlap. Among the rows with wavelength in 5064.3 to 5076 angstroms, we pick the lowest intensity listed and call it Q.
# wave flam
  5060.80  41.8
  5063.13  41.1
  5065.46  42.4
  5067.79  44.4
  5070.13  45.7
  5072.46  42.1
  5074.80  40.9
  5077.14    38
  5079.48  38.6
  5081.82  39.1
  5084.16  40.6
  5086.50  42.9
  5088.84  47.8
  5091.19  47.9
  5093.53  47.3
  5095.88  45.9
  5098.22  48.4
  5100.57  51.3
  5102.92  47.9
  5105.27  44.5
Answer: 40.9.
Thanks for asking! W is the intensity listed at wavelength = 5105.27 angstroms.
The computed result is 44.5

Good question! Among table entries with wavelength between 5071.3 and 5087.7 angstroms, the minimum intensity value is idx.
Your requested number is 38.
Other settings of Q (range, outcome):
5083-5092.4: 40.6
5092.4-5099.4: 45.9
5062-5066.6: 41.1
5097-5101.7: 48.4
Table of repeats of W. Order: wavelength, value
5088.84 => 47.8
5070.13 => 45.7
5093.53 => 47.3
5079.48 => 38.6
